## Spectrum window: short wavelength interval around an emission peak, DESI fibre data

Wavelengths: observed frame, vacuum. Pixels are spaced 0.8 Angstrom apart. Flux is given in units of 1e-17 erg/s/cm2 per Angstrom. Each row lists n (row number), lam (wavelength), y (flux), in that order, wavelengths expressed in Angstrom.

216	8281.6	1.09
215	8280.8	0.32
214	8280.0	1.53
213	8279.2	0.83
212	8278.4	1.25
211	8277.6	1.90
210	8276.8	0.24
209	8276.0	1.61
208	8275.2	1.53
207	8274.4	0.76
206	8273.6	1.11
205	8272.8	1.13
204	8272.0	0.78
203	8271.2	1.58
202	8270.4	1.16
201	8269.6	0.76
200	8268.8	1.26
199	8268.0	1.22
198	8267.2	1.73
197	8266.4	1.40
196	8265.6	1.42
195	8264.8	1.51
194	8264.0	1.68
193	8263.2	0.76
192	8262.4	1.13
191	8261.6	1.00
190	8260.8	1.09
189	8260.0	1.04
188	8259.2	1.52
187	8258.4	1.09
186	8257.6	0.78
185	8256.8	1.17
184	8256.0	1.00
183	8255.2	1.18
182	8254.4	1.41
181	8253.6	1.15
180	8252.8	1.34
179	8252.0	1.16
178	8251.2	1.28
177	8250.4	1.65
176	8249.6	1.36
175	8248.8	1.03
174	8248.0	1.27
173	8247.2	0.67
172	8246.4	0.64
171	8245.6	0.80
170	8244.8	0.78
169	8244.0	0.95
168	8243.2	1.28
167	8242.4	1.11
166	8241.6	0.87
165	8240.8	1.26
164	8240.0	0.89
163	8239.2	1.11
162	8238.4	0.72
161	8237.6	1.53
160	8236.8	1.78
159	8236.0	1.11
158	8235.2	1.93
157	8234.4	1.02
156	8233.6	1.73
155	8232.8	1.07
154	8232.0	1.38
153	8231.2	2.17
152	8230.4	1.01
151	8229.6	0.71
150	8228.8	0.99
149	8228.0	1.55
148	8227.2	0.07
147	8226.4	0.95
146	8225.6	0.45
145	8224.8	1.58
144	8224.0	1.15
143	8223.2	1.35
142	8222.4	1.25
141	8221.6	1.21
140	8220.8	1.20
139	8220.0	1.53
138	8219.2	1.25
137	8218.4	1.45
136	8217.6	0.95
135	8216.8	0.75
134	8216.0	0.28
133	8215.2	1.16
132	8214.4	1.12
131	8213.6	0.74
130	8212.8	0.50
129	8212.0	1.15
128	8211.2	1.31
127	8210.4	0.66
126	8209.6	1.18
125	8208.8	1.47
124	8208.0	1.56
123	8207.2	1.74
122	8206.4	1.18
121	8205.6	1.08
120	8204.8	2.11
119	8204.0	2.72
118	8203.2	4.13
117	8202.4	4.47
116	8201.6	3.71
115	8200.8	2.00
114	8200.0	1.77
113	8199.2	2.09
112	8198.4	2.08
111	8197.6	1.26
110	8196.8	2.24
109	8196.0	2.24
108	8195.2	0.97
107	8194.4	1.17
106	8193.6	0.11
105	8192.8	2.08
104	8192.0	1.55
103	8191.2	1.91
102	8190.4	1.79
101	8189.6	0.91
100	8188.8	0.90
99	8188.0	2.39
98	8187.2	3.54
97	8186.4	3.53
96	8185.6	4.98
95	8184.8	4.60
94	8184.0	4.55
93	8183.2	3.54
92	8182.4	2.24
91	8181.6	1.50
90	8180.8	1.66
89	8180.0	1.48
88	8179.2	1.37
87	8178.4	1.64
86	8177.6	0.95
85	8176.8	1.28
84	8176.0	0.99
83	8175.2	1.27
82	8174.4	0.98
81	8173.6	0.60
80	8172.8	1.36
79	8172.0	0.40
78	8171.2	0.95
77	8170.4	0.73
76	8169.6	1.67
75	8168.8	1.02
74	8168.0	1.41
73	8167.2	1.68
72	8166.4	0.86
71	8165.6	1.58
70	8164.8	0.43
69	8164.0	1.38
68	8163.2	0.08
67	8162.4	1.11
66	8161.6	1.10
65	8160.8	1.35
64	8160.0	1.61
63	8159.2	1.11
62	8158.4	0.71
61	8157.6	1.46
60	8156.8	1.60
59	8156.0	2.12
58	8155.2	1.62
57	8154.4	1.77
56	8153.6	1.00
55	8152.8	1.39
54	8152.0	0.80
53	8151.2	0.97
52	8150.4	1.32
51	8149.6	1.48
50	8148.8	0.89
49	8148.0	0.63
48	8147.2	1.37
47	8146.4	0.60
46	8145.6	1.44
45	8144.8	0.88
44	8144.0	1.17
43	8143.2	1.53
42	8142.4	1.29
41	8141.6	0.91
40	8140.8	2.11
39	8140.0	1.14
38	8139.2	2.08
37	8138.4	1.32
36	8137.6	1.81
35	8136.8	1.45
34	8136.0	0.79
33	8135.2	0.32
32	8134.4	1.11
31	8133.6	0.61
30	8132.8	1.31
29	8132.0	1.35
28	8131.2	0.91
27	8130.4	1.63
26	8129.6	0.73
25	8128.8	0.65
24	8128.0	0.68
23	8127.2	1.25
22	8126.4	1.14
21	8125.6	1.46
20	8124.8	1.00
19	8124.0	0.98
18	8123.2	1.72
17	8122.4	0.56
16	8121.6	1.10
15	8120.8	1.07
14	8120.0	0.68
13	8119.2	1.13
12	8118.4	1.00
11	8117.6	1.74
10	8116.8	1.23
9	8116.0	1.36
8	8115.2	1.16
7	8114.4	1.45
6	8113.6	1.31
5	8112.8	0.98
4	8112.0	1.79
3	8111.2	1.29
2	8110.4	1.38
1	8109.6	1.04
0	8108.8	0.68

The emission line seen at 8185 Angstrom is [S II]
